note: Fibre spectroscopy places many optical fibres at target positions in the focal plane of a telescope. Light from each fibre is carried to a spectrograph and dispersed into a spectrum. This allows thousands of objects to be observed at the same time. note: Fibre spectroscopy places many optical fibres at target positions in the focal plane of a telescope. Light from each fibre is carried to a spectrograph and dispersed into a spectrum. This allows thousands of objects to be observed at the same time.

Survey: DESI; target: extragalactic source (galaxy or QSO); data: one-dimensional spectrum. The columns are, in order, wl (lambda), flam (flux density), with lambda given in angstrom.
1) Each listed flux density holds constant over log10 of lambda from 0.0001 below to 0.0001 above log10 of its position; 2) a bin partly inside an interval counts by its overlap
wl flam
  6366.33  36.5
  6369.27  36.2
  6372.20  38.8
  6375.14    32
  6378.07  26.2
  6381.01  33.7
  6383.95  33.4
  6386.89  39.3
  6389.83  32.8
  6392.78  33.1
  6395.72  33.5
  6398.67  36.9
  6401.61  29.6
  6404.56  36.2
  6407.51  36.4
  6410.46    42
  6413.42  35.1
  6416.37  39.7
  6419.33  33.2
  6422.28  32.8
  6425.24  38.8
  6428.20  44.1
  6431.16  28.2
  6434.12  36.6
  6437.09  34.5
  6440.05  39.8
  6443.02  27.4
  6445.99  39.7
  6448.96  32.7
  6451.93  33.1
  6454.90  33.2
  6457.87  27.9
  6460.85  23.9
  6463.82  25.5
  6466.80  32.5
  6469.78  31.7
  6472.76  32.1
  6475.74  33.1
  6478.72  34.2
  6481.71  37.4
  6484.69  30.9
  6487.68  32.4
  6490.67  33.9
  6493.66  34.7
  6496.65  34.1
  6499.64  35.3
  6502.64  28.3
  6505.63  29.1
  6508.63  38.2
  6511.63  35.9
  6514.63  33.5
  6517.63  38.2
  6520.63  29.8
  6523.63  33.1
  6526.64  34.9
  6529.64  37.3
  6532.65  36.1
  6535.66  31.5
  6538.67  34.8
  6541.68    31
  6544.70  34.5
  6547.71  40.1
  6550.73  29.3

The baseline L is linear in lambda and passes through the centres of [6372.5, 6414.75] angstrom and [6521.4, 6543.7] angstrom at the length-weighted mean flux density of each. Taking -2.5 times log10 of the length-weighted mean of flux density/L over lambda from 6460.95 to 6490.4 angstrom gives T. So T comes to 0.07 mag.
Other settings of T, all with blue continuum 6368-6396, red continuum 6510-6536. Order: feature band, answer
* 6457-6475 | 0.18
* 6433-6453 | -0.02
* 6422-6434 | -0.07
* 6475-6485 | 0.00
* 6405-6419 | -0.11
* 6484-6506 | 0.06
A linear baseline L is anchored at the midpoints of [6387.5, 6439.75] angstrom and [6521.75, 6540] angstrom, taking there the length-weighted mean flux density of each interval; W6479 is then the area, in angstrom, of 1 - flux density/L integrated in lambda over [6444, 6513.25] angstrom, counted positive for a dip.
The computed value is 4.9 angstrom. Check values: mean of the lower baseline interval 35.7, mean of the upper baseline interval 34.5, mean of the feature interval 32.6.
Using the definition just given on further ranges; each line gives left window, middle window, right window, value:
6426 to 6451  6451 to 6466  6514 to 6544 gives 2.7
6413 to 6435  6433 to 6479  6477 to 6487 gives 3.5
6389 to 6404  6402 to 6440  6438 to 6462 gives -4.0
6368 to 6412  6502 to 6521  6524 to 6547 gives 0.4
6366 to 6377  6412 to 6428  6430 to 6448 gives -0.9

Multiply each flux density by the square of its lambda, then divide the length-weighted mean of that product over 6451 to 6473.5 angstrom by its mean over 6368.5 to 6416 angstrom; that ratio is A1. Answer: 0.9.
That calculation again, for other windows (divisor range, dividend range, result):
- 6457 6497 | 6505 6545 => 1.09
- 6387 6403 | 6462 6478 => 0.94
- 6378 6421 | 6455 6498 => 0.93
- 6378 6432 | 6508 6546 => 1.01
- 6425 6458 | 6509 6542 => 1.02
